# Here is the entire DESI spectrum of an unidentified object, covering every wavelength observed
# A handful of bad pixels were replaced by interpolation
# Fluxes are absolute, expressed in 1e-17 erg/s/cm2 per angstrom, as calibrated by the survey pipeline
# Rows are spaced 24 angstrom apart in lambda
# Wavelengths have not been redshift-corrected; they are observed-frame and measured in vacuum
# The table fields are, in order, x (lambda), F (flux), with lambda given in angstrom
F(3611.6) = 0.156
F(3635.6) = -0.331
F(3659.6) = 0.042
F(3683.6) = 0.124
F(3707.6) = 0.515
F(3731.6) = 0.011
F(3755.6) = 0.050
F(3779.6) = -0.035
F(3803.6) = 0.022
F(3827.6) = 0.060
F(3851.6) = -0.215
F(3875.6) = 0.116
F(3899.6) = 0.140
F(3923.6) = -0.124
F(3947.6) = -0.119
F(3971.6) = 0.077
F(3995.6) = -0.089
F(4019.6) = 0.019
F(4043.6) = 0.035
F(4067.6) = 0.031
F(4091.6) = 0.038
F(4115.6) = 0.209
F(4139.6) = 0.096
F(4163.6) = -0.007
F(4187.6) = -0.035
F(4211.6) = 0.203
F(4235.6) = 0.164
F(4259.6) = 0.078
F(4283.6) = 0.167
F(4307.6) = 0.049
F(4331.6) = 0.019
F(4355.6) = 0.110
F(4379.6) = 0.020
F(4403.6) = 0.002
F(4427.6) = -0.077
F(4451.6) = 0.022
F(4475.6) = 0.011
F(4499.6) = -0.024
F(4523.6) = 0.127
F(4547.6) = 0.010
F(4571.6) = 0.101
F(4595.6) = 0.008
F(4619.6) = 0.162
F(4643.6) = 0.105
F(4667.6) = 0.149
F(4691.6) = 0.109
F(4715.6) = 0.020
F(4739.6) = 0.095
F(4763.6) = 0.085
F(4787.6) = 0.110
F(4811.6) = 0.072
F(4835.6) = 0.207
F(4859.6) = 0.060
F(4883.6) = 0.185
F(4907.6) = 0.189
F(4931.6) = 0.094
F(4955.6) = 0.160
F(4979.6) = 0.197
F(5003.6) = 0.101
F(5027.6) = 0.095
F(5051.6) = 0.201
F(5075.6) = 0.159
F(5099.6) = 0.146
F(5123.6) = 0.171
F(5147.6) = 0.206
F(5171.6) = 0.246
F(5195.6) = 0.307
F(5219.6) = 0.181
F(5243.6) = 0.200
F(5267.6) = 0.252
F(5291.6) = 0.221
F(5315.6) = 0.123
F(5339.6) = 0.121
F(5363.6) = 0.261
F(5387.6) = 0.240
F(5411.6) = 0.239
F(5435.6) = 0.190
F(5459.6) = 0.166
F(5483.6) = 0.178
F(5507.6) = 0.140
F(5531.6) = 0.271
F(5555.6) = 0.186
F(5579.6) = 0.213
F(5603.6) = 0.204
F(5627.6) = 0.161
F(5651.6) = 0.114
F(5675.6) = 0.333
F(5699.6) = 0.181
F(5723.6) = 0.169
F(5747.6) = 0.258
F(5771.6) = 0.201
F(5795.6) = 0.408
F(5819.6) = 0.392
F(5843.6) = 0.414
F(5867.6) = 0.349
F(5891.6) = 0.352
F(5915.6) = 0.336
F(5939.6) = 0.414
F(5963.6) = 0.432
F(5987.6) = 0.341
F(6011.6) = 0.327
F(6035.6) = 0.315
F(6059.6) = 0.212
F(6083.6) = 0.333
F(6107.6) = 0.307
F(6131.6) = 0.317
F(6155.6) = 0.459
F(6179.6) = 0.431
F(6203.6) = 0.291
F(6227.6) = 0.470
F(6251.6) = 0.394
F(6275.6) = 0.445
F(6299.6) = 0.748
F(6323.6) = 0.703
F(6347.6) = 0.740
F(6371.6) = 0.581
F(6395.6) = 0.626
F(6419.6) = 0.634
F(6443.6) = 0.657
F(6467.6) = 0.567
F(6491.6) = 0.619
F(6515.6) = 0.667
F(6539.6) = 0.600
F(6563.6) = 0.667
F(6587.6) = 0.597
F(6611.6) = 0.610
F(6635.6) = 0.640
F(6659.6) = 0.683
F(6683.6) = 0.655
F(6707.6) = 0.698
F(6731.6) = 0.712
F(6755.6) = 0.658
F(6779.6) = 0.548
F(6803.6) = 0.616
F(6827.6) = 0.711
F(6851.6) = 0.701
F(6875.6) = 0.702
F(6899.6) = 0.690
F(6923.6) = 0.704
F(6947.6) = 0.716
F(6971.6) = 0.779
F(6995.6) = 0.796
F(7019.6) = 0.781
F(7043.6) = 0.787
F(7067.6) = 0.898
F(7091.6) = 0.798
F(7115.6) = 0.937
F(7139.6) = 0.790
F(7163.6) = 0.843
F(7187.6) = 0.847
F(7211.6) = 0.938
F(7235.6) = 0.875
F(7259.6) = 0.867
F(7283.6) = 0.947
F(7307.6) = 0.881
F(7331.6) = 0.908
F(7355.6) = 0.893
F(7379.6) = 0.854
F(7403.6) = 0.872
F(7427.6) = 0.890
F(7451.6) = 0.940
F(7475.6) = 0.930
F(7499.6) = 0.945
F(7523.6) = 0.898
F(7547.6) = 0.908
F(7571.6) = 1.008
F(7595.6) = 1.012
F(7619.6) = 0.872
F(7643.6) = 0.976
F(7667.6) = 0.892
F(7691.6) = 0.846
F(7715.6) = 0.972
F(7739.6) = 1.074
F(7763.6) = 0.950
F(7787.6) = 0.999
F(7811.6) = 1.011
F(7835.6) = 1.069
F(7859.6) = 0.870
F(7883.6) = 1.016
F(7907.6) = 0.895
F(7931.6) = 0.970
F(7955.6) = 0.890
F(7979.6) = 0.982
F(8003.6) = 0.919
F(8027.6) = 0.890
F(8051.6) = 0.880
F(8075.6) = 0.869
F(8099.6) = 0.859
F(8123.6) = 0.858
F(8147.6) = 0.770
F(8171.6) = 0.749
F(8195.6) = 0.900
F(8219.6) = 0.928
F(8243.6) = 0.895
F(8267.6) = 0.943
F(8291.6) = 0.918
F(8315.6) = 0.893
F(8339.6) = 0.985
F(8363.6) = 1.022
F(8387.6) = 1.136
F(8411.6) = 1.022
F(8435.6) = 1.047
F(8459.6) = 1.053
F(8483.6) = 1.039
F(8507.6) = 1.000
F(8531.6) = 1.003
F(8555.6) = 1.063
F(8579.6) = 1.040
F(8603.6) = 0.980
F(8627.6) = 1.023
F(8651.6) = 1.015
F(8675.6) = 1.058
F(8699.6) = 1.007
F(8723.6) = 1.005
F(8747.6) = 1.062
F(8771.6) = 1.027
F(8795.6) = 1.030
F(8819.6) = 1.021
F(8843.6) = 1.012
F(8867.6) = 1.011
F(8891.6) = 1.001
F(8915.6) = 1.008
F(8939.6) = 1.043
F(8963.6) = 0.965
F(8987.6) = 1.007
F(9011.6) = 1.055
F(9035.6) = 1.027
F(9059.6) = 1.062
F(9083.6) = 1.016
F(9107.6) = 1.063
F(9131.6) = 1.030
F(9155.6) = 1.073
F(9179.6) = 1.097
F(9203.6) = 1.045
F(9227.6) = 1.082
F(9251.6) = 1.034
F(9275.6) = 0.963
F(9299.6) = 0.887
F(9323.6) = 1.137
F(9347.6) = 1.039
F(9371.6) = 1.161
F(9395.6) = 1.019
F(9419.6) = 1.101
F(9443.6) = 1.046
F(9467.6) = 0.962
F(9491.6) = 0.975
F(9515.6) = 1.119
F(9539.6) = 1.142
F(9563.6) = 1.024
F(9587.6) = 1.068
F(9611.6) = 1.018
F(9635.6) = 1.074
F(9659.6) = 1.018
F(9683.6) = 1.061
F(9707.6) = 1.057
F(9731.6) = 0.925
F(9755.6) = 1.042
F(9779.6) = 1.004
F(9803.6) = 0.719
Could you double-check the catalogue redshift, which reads 0.58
